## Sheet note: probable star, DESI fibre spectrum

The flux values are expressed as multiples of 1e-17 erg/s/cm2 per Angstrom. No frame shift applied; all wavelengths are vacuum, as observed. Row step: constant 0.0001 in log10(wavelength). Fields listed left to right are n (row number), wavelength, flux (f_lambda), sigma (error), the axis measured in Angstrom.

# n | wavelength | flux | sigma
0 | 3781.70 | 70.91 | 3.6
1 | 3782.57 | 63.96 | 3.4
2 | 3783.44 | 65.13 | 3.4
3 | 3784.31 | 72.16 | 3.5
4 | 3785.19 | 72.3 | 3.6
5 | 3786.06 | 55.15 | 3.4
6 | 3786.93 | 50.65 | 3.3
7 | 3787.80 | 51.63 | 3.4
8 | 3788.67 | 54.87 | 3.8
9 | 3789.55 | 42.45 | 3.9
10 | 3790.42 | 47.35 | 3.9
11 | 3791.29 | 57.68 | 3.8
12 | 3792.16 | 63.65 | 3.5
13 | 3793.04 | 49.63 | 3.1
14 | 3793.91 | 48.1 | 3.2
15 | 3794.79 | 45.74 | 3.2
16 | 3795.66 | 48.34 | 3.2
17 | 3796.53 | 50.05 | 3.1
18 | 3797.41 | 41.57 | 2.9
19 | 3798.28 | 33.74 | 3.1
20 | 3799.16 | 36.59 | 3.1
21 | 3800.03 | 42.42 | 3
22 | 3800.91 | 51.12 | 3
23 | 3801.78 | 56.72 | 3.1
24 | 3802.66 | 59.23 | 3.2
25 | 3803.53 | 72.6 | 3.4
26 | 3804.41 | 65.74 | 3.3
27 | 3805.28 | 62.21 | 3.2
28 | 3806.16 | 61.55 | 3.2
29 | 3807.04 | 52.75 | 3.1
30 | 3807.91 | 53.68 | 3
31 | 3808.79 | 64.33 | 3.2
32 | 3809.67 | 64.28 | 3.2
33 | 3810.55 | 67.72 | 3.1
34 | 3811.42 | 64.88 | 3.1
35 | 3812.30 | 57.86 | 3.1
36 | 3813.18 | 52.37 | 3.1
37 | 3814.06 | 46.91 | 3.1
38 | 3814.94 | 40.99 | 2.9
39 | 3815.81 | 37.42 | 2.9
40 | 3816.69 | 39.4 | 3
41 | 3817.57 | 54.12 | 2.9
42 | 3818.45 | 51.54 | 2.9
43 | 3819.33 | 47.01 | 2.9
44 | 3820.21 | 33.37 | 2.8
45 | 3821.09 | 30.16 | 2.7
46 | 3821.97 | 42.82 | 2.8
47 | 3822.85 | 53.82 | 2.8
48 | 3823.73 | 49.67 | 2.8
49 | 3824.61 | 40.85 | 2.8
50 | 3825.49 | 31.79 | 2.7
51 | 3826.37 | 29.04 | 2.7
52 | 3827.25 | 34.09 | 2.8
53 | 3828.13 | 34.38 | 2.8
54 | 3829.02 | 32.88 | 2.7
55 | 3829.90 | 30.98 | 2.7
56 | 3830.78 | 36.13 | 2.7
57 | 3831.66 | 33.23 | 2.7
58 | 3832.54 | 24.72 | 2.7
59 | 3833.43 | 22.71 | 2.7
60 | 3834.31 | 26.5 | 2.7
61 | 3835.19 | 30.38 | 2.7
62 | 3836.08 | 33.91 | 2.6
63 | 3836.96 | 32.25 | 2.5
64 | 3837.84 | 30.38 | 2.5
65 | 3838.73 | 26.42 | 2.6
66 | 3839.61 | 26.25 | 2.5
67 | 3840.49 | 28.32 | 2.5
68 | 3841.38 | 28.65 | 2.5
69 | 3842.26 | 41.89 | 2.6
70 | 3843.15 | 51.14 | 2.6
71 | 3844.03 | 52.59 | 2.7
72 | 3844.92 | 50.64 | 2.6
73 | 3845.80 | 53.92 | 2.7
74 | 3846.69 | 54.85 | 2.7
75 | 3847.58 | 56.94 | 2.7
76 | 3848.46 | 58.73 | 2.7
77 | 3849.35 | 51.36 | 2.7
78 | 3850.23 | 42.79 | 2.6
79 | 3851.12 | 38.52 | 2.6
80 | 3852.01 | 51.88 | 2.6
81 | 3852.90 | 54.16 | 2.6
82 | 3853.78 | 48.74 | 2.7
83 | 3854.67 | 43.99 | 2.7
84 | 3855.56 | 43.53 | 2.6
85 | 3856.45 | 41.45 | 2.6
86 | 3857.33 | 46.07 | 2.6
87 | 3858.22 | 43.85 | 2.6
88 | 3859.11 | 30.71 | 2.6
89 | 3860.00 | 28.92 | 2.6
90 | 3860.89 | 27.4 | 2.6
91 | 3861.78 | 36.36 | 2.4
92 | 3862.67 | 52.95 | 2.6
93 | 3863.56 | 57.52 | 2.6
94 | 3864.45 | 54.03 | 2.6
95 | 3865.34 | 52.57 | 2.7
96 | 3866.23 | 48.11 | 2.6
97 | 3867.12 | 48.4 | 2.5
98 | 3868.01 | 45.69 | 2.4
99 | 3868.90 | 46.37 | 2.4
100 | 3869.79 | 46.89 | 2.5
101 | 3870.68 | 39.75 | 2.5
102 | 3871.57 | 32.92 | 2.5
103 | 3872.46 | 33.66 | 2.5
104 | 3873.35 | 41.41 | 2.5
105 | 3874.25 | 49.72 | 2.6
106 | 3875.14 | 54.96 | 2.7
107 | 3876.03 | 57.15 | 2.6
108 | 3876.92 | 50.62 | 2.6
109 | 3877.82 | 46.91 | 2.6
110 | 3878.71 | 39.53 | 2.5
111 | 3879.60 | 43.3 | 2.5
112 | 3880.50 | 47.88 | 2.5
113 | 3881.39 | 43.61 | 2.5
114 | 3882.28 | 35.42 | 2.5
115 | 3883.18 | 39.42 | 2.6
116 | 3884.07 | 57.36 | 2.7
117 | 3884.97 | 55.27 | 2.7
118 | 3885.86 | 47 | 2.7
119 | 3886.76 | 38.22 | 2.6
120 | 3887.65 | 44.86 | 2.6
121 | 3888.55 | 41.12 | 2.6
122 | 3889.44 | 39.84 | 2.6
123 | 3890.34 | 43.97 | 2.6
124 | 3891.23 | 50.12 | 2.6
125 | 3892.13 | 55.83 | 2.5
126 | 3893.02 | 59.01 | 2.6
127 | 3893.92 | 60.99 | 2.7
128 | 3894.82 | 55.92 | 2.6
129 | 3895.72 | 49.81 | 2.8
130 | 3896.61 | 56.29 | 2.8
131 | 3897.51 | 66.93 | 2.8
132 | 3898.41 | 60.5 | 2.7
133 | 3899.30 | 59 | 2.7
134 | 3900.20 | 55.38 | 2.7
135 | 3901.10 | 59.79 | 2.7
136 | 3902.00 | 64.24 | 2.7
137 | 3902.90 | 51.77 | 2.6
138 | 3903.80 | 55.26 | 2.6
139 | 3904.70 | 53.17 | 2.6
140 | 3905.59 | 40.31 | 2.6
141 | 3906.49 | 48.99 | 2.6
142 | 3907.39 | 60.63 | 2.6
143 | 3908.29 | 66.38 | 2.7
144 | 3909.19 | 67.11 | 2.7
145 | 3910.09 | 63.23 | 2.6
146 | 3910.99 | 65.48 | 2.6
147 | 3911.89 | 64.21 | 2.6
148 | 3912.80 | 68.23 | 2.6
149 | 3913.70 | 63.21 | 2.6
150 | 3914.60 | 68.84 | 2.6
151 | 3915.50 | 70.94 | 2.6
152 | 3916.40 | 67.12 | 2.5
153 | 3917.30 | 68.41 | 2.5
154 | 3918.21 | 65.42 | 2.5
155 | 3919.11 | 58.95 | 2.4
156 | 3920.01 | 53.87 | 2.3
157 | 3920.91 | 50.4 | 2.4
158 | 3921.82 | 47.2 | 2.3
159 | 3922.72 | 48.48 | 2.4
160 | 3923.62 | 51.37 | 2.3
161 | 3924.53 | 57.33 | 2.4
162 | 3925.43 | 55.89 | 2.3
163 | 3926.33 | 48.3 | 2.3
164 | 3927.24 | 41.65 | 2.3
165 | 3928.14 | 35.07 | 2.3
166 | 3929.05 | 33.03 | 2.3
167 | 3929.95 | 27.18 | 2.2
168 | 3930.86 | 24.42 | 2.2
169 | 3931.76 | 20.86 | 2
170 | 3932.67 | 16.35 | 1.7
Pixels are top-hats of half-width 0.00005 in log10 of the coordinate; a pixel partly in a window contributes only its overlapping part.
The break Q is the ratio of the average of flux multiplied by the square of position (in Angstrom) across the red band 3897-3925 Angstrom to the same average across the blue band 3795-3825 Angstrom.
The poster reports 1.23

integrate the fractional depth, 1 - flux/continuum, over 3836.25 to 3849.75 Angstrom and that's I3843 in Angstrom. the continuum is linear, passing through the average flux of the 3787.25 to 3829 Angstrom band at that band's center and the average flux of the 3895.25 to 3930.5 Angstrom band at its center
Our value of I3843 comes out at 2.3 Angstrom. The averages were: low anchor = 49.1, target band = 42.8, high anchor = 56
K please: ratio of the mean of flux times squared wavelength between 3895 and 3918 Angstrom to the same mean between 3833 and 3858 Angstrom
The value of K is 1.5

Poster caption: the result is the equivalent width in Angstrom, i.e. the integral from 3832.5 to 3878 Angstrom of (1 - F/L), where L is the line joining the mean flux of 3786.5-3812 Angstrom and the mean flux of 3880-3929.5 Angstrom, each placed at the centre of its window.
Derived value 9.4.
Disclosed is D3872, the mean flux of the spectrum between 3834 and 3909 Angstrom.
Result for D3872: 46.8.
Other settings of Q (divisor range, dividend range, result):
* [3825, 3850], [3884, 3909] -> 1.48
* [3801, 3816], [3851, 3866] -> 0.79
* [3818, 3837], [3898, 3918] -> 1.79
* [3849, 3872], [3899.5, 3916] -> 1.39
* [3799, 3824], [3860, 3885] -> 0.90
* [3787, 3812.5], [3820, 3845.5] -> 0.66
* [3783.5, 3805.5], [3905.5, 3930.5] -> 1.11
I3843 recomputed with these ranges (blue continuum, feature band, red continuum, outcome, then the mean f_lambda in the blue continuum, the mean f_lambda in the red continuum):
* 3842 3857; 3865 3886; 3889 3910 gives 2.7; 49.3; 55.9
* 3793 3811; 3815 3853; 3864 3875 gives 7.6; 53.8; 45.3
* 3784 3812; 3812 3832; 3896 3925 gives 5.4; 55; 59.3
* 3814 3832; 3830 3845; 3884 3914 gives 3.2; 39.4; 55.5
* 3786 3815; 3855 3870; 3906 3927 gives 3.4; 53.5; 59.8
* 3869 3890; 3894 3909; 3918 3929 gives -3.0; 44.7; 50.2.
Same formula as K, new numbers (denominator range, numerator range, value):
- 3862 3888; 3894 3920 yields 1.32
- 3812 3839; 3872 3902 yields 1.37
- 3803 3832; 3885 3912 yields 1.20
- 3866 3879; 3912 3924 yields 1.36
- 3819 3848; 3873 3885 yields 1.29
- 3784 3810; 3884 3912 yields 1.07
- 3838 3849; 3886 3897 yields 1.16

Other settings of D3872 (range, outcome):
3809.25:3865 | 42.3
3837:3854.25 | 44.4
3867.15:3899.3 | 48.1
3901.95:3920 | 61.4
